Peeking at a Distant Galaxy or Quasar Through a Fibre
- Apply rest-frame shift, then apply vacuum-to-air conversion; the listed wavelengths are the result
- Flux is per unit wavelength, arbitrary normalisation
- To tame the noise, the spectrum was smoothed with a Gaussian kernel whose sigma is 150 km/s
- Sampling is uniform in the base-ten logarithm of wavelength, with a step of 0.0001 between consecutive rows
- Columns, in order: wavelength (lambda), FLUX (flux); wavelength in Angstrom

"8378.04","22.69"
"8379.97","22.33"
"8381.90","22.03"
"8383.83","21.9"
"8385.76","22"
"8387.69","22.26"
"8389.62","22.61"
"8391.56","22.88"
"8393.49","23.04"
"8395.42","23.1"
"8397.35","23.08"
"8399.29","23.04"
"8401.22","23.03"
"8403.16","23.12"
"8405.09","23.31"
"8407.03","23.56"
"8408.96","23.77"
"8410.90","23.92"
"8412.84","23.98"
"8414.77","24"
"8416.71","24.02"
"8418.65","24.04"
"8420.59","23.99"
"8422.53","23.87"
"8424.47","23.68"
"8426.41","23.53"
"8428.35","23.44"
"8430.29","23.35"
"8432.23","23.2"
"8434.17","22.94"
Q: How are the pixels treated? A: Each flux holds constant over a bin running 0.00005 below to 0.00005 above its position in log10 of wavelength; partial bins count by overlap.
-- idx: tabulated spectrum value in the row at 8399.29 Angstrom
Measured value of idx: 23.04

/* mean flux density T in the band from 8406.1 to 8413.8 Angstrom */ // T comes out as 23.8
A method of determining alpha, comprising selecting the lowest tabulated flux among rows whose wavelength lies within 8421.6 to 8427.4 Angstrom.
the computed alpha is 23.53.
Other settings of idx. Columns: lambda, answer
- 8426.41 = 23.53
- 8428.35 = 23.44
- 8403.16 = 23.12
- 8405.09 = 23.31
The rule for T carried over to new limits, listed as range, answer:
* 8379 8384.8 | 22.1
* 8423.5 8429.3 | 23.6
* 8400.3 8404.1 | 23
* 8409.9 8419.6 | 24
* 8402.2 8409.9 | 23.5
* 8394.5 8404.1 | 23.1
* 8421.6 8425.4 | 23.8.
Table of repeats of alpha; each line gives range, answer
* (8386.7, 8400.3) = 22.26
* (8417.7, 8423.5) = 23.87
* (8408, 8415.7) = 23.77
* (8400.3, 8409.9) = 23.03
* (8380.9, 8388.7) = 21.9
